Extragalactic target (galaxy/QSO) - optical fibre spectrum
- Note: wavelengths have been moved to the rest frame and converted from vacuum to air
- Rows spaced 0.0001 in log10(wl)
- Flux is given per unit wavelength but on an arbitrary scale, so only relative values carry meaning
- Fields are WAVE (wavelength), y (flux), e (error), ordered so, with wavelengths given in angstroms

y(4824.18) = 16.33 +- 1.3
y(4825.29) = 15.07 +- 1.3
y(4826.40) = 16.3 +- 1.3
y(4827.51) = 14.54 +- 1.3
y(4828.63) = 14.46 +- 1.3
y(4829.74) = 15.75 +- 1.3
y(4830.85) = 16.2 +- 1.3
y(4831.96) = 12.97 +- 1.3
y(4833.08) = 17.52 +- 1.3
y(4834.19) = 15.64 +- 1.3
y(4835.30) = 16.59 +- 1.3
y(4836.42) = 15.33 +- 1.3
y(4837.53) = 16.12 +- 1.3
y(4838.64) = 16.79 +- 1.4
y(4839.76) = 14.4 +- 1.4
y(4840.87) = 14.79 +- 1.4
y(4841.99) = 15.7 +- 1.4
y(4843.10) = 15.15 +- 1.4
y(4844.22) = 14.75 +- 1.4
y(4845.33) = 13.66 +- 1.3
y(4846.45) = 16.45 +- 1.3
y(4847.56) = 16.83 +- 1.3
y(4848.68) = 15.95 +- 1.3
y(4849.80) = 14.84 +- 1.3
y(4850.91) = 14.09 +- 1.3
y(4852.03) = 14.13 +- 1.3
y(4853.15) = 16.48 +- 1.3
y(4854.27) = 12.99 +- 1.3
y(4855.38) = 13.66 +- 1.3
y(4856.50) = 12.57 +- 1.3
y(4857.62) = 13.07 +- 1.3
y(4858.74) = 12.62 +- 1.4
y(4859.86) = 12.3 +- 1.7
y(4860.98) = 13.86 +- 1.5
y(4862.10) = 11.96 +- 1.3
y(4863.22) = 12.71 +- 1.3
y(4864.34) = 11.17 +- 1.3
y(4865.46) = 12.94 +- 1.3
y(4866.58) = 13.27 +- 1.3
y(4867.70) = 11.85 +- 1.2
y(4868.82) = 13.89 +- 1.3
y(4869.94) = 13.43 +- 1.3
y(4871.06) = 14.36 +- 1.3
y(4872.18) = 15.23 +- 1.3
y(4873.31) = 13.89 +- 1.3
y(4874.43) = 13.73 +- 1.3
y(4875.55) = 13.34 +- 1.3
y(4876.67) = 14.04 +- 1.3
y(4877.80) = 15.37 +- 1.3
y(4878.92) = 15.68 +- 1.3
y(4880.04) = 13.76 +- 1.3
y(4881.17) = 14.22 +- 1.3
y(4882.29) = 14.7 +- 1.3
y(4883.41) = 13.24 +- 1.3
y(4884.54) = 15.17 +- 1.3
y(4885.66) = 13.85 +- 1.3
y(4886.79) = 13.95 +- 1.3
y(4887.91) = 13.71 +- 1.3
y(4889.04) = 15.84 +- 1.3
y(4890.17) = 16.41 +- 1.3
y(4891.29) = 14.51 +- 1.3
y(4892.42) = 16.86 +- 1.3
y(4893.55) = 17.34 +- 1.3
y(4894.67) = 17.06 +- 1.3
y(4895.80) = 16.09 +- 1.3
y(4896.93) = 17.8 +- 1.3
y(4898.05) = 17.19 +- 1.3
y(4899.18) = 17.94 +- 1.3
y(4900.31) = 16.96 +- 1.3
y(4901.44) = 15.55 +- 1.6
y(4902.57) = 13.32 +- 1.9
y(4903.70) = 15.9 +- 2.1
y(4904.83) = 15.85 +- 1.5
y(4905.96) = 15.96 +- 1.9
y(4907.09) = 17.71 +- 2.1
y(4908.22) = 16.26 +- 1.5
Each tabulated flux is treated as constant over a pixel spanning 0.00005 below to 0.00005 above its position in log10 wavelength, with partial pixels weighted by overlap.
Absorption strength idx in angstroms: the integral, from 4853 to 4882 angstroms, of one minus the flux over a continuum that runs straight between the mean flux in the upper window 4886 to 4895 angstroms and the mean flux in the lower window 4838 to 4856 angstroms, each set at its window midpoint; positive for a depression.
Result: 3.4 angstroms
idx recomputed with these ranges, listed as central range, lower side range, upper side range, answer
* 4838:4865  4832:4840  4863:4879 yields 1.3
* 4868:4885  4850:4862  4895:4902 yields 1.1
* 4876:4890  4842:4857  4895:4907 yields 1.1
